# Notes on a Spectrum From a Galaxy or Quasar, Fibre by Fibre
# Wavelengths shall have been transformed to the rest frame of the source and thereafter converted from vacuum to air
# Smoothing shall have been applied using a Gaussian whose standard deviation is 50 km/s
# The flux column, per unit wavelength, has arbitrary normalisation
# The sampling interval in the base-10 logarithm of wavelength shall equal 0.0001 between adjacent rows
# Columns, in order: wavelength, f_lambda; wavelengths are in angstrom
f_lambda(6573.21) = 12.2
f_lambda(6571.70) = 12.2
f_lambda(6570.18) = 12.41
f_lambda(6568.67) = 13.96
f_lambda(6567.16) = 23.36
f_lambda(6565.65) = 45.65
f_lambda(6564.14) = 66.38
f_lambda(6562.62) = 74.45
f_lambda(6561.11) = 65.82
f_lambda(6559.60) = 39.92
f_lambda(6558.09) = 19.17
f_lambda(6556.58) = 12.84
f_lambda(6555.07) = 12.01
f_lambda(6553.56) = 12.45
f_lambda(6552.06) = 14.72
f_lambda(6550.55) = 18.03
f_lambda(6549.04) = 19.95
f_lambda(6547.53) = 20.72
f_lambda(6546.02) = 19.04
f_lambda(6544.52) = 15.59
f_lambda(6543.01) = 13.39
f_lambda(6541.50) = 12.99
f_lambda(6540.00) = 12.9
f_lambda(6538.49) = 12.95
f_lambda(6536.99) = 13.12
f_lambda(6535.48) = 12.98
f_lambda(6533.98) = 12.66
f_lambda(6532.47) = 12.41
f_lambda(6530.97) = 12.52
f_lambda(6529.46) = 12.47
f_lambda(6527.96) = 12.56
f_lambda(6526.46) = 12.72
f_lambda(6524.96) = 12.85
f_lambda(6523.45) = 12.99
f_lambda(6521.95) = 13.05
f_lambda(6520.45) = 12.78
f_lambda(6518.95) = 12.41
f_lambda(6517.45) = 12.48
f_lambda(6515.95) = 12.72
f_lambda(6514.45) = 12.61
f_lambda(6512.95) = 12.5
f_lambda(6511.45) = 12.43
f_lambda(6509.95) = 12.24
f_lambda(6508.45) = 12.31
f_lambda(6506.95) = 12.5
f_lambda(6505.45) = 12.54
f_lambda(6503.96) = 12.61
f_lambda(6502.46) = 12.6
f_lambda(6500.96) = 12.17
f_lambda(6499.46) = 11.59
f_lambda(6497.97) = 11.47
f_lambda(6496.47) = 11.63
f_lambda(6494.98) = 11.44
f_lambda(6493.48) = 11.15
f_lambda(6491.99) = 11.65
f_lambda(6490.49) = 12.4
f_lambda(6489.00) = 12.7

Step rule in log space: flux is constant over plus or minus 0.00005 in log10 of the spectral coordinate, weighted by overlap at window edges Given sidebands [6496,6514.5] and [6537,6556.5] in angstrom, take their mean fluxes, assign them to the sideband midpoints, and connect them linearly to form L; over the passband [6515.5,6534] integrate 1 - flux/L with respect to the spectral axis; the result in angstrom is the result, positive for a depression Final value 1.3 angstrom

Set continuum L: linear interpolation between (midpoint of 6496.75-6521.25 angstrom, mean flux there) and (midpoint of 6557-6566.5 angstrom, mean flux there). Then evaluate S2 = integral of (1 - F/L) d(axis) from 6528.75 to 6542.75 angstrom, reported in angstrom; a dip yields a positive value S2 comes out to 8.3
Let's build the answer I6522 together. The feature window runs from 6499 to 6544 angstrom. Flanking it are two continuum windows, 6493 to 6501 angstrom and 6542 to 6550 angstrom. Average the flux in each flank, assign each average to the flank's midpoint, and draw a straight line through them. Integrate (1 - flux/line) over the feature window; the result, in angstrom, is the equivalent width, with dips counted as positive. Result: 5.5 angstrom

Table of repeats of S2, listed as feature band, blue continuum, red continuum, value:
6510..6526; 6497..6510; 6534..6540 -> -0.2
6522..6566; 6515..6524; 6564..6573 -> -3.0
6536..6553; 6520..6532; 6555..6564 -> 7.6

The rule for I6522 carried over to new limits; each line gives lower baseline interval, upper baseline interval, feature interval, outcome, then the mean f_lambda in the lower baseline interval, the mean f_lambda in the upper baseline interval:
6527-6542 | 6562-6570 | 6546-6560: 5.3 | 12.8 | 41.9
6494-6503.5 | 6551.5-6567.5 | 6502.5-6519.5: 4.1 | 11.8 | 35.7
